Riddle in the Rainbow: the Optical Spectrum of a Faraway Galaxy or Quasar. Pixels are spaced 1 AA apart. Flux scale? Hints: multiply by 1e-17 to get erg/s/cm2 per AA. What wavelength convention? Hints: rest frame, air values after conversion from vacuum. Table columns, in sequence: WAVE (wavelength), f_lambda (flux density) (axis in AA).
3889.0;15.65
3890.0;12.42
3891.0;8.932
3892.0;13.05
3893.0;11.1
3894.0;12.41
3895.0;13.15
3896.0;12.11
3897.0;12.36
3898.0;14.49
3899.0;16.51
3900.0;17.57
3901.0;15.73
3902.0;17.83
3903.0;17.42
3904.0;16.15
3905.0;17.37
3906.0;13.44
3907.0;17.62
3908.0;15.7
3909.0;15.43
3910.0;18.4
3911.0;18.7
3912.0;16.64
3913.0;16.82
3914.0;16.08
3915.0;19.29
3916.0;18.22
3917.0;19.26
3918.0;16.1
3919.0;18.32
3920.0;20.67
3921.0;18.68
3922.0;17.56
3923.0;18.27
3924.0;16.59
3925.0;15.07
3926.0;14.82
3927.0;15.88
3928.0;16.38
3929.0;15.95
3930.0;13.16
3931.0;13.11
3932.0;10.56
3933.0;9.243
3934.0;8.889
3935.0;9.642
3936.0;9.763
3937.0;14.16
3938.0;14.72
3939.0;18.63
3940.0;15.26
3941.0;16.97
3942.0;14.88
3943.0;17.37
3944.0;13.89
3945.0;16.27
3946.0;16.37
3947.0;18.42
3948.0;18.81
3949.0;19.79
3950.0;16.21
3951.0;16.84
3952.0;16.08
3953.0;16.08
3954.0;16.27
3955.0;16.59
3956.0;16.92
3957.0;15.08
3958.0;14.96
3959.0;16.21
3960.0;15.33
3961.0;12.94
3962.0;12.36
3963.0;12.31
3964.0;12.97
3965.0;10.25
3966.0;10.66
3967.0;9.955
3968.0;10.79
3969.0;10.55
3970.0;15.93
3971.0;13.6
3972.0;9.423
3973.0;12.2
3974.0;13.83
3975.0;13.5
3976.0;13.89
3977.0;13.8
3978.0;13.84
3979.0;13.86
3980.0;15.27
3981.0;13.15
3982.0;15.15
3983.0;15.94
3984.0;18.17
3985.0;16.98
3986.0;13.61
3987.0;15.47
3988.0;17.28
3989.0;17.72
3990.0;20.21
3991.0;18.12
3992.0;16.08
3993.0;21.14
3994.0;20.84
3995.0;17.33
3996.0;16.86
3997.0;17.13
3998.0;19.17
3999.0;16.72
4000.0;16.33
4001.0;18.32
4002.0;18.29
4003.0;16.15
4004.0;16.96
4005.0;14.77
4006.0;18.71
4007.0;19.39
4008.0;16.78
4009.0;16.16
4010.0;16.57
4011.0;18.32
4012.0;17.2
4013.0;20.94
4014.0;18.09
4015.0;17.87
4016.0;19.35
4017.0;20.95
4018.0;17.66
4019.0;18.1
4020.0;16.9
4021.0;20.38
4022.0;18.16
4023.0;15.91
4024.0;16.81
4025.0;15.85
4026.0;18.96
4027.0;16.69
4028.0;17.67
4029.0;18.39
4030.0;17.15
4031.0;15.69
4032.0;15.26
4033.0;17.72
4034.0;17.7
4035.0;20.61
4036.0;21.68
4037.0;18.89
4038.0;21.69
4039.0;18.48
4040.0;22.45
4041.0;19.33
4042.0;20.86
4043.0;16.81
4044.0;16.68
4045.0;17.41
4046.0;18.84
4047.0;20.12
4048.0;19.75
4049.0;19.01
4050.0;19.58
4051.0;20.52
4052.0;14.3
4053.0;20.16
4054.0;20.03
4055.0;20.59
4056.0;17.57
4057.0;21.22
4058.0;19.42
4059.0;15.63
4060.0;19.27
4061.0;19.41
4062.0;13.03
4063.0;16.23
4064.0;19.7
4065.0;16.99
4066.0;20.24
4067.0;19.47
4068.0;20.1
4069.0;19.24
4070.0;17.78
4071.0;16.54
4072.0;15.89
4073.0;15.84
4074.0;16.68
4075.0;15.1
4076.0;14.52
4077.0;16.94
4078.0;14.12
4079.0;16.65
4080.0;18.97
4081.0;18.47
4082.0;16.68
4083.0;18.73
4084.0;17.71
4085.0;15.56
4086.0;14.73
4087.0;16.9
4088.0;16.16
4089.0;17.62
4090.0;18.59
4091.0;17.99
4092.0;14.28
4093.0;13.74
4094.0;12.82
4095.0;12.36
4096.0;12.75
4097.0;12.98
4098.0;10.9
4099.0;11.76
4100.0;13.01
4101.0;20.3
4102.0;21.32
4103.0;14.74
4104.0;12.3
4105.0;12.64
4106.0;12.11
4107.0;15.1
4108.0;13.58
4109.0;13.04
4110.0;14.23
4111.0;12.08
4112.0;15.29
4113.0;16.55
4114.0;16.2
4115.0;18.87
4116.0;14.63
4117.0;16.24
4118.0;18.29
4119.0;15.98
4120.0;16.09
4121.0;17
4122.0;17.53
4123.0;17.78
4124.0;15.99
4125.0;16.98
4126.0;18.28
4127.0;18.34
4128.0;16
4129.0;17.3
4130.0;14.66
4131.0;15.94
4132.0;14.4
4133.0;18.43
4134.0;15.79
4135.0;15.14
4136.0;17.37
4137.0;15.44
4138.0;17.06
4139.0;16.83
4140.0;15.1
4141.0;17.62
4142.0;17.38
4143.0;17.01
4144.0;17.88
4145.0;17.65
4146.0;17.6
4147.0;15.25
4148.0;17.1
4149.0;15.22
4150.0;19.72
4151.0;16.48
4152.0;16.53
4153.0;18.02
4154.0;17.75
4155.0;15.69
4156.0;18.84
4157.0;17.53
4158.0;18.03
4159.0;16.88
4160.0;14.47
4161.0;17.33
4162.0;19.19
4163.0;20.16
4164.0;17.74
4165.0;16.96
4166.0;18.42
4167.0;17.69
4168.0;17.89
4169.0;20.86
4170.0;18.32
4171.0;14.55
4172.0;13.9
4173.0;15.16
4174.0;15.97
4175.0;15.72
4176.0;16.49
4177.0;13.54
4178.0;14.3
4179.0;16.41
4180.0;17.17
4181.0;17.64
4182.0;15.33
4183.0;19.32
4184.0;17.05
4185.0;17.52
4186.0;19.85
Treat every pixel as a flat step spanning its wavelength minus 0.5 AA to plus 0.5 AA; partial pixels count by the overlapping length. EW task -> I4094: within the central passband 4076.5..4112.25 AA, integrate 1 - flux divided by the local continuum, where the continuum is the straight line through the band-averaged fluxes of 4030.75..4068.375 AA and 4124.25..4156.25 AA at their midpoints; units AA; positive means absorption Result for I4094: 5.25 AA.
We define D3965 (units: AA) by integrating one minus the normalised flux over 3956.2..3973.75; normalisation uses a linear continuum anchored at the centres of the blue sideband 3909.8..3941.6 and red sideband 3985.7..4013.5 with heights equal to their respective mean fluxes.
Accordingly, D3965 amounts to 4.12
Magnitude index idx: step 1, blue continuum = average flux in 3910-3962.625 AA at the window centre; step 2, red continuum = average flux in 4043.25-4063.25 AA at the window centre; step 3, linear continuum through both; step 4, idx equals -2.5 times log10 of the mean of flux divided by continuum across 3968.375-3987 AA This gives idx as 0.190 mag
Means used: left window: 15.8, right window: 18.4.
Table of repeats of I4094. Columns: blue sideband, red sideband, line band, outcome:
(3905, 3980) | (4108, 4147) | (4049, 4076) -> -3.64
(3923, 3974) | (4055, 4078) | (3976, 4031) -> -4.83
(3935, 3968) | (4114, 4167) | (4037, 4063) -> -4.58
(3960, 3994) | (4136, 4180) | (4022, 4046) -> -4.78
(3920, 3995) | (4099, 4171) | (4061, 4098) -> -0.74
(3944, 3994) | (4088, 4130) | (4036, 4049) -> -3.47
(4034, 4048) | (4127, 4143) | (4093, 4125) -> 4.11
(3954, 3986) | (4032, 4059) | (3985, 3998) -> -2.00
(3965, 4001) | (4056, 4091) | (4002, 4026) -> -2.71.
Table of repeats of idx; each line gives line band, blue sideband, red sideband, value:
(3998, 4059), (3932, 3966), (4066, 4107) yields -0.19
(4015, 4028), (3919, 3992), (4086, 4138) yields -0.18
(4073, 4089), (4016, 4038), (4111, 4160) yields 0.06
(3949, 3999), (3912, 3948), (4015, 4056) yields 0.12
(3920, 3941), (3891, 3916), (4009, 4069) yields 0.11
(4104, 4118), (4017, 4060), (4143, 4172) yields 0.21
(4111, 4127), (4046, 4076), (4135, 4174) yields 0.05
